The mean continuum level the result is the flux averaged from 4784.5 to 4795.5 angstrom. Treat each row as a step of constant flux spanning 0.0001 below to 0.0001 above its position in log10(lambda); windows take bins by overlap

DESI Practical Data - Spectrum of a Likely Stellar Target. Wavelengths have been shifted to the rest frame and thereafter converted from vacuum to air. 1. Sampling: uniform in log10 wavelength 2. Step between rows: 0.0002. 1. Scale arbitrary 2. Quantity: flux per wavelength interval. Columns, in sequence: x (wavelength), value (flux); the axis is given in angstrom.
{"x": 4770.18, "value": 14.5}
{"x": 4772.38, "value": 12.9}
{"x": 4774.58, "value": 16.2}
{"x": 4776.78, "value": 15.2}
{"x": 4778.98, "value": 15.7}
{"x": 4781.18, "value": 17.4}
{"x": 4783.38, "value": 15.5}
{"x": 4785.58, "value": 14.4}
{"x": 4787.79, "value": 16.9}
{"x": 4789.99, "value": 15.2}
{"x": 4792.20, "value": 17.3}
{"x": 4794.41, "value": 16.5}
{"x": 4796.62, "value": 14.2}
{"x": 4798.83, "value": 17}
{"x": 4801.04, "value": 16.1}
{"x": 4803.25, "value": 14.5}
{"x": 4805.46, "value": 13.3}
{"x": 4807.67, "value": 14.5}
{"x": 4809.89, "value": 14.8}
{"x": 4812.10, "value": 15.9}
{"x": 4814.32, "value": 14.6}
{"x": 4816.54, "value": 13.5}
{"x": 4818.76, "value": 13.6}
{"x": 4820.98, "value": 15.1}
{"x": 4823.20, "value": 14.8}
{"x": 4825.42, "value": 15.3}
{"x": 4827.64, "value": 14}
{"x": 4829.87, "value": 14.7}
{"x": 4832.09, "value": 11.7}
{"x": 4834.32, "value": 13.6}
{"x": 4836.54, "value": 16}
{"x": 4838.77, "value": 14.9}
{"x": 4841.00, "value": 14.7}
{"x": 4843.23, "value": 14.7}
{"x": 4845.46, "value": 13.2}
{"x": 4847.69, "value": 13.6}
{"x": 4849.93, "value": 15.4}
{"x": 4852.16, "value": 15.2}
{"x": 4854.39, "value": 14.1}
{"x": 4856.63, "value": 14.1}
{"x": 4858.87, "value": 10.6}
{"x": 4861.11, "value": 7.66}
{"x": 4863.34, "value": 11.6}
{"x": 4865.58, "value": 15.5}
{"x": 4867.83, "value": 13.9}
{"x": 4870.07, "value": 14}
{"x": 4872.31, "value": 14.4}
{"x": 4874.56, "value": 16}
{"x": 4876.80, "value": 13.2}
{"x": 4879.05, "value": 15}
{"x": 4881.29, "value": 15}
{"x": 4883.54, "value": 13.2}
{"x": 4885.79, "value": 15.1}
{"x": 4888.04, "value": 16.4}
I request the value 16.1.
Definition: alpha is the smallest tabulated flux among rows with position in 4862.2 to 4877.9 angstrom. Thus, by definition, 11.6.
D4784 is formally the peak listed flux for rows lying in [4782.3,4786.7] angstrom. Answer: 15.5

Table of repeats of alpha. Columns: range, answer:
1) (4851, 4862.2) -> 7.66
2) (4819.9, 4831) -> 14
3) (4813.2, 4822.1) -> 13.5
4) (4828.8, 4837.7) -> 11.7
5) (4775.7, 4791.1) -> 14.4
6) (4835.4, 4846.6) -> 13.2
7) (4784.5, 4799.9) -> 14.2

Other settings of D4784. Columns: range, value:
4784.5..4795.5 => 17.3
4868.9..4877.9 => 16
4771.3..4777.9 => 16.2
